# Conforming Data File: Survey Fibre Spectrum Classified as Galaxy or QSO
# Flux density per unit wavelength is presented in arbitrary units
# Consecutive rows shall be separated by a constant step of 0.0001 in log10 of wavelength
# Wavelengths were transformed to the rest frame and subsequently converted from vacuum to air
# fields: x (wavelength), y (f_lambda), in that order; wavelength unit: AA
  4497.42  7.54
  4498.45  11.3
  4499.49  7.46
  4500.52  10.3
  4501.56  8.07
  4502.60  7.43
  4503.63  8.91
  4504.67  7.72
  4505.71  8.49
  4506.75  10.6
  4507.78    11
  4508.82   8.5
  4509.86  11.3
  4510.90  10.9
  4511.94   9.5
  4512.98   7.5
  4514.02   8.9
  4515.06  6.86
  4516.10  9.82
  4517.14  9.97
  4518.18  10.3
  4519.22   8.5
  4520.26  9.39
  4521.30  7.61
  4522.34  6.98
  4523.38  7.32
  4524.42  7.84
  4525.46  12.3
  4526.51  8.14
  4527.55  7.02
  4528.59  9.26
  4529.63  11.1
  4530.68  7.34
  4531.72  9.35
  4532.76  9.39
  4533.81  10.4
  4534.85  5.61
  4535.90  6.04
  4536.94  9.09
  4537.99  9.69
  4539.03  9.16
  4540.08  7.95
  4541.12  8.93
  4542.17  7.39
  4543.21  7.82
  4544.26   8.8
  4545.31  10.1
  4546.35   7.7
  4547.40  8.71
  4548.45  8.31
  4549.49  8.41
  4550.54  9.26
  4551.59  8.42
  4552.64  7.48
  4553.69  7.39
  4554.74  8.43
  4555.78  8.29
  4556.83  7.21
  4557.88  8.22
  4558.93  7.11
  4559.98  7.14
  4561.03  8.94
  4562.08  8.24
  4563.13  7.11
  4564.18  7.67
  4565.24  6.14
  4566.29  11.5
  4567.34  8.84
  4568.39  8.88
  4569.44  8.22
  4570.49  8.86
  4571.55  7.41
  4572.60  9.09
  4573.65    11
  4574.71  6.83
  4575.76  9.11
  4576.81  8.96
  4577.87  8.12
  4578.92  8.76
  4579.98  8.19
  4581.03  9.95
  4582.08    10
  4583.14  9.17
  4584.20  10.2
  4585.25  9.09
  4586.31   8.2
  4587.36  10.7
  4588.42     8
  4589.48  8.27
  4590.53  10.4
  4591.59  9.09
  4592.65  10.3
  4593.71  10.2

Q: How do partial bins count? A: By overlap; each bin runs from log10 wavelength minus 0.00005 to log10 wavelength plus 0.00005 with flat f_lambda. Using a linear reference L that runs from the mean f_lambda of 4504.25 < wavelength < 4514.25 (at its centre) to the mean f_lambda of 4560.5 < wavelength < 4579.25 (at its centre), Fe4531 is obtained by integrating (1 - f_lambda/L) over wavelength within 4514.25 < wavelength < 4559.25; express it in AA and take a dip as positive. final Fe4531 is 2.8 AA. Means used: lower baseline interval 9.47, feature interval 8.48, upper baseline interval 8.53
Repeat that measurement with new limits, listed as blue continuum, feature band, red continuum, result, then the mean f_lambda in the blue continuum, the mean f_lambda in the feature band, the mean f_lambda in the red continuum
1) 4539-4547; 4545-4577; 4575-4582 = 1.2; 8.44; 8.34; 8.87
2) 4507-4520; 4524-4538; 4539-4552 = 0.3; 9.44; 8.72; 8.51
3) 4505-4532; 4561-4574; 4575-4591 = 0.8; 9.06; 8.56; 9.11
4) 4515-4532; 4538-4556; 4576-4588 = 1.1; 8.82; 8.43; 9.2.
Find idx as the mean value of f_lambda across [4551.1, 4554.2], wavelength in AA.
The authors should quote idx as 7.75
